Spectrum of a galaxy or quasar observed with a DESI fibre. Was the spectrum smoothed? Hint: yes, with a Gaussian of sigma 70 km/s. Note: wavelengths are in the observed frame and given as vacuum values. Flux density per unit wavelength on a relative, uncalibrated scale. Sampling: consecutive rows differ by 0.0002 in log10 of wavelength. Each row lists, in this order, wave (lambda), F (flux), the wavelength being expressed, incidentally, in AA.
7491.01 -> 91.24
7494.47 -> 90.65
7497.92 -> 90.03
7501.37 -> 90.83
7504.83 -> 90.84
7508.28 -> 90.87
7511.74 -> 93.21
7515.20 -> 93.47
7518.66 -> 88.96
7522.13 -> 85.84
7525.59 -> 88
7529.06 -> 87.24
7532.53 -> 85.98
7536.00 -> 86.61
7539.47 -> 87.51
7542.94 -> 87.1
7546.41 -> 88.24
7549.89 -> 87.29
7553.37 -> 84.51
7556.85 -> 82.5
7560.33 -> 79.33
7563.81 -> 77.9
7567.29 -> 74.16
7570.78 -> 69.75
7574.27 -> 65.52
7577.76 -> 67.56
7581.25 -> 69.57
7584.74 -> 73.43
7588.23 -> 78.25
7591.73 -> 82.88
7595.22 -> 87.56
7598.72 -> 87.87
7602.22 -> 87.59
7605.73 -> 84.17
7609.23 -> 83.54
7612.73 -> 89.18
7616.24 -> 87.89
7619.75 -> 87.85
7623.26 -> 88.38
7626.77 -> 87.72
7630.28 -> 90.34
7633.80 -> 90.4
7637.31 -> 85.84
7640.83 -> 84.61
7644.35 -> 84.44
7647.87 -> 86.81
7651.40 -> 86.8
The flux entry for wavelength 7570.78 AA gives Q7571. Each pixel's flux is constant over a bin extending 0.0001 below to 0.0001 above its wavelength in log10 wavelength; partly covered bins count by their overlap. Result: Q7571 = 69.75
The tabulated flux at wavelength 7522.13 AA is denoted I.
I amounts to 85.84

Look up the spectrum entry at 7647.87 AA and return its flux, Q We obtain 86.81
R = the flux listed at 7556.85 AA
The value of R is 82.5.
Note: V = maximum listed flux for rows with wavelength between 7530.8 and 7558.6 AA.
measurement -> 88.24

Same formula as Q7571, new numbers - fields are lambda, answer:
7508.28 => 90.87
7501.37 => 90.83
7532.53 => 85.98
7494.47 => 90.65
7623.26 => 88.38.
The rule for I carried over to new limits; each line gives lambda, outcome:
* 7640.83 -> 84.61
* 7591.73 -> 82.88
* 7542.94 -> 87.1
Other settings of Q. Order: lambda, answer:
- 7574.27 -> 65.52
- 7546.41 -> 88.24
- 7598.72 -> 87.87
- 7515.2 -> 93.47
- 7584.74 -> 73.43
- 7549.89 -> 87.29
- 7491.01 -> 91.24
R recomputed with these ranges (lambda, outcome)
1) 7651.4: 86.8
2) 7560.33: 79.33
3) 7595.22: 87.56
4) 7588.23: 78.25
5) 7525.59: 88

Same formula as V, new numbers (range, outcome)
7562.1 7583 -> 77.9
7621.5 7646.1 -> 90.4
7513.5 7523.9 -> 93.47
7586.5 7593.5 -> 82.88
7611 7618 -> 89.18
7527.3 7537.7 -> 87.24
